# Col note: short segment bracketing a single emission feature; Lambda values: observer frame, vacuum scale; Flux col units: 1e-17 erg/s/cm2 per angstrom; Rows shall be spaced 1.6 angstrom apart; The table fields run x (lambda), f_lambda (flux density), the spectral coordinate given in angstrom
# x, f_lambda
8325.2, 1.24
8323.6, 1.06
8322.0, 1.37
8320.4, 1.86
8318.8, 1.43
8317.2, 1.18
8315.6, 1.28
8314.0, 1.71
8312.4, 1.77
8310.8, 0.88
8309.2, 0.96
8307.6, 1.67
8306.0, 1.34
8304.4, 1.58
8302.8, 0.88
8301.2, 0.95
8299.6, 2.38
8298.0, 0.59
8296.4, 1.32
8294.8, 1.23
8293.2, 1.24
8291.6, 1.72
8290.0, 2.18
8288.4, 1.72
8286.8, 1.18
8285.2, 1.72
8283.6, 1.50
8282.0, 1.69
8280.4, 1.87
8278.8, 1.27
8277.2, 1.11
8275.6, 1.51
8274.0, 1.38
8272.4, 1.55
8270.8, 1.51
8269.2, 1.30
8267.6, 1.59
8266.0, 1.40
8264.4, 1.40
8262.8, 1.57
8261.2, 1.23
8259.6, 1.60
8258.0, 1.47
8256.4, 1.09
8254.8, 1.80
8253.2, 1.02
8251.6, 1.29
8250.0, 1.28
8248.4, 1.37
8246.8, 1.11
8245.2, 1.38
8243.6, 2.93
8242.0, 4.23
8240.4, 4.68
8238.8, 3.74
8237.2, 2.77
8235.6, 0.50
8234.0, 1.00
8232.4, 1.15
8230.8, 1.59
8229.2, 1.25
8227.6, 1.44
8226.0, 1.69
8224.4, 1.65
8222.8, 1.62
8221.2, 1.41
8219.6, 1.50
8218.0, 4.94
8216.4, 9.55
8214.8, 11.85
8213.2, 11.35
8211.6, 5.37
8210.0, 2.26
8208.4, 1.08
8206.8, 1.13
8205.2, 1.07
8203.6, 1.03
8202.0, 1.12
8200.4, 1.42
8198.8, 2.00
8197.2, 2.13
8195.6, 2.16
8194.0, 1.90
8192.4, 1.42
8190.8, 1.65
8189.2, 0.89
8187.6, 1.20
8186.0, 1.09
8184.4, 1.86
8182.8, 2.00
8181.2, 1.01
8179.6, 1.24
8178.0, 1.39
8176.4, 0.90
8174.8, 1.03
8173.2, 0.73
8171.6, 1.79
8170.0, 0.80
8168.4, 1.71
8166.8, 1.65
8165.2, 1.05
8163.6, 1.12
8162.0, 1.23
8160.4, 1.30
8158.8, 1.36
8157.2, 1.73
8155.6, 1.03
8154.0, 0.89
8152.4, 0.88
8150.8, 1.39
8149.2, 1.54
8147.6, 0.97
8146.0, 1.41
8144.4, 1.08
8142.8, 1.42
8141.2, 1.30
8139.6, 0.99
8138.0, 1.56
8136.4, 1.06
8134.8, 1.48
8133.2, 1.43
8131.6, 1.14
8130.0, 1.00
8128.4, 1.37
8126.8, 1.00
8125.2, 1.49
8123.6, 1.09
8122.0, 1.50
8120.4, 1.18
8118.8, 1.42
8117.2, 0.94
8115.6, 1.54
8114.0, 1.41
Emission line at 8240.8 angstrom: [N II]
